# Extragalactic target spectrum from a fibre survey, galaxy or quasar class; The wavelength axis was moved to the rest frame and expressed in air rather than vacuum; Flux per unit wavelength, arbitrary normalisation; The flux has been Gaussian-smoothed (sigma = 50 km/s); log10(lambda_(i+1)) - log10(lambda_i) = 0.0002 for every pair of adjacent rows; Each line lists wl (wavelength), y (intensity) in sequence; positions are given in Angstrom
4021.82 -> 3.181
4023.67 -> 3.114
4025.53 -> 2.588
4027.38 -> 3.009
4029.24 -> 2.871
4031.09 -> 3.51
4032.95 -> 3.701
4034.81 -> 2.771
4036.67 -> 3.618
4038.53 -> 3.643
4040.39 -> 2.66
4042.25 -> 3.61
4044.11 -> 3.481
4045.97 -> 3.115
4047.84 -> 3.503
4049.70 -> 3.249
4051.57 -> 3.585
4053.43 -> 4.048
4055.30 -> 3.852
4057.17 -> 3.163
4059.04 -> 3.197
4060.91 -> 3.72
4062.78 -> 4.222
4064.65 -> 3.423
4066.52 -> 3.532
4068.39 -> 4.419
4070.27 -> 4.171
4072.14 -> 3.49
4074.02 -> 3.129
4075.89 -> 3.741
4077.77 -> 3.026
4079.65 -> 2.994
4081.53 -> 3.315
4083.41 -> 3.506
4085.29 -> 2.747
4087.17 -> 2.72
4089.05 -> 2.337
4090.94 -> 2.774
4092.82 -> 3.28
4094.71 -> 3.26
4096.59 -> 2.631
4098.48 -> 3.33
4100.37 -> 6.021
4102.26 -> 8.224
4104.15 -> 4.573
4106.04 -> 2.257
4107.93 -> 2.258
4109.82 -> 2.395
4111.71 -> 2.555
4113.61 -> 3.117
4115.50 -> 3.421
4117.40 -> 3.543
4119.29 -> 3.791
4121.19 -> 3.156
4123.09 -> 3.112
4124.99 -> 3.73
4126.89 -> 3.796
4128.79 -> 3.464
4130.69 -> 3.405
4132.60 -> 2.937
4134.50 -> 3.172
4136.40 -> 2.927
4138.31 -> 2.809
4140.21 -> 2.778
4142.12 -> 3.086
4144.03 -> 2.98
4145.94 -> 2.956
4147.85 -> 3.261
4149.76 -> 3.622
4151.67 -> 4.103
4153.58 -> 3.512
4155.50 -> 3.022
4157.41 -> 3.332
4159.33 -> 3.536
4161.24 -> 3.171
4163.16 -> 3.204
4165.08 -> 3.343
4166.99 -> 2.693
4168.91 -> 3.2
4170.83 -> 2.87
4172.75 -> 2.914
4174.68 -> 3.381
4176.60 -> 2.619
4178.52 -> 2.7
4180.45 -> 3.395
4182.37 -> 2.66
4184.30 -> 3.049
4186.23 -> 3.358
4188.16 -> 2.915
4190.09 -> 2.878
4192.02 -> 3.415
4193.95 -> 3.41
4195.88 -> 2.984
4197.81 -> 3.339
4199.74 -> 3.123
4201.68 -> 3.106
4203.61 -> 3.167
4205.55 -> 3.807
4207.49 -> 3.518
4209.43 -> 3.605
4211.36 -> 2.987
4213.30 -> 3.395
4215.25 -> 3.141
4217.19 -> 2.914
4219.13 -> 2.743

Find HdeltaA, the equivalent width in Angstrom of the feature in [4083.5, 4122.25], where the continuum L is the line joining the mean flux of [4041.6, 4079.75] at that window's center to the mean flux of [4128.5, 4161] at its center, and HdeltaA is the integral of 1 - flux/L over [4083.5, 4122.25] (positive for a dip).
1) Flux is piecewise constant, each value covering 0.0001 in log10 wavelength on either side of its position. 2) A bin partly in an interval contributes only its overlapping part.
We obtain -0.3 Angstrom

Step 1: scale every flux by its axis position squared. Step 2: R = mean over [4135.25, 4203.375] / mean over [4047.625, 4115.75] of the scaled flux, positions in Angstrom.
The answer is 0.94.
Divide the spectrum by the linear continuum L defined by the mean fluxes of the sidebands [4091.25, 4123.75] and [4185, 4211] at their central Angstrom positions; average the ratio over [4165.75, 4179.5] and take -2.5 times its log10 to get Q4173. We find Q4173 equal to 0.15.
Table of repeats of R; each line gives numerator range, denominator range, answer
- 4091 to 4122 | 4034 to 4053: 1.11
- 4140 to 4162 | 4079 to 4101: 1.06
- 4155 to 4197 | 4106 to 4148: 1.02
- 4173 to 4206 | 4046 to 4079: 0.92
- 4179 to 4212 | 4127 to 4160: 1.02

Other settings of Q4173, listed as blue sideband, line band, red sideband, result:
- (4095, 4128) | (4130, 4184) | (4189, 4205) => 0.09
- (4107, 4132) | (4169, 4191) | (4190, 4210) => 0.11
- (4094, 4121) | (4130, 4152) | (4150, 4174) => 0.09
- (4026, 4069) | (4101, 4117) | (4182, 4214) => -0.09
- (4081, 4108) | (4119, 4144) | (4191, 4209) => 0.09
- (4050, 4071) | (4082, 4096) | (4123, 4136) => 0.21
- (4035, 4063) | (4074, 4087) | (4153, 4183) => 0.06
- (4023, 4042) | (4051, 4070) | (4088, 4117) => -0.14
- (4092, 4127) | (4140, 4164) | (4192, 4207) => 0.05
